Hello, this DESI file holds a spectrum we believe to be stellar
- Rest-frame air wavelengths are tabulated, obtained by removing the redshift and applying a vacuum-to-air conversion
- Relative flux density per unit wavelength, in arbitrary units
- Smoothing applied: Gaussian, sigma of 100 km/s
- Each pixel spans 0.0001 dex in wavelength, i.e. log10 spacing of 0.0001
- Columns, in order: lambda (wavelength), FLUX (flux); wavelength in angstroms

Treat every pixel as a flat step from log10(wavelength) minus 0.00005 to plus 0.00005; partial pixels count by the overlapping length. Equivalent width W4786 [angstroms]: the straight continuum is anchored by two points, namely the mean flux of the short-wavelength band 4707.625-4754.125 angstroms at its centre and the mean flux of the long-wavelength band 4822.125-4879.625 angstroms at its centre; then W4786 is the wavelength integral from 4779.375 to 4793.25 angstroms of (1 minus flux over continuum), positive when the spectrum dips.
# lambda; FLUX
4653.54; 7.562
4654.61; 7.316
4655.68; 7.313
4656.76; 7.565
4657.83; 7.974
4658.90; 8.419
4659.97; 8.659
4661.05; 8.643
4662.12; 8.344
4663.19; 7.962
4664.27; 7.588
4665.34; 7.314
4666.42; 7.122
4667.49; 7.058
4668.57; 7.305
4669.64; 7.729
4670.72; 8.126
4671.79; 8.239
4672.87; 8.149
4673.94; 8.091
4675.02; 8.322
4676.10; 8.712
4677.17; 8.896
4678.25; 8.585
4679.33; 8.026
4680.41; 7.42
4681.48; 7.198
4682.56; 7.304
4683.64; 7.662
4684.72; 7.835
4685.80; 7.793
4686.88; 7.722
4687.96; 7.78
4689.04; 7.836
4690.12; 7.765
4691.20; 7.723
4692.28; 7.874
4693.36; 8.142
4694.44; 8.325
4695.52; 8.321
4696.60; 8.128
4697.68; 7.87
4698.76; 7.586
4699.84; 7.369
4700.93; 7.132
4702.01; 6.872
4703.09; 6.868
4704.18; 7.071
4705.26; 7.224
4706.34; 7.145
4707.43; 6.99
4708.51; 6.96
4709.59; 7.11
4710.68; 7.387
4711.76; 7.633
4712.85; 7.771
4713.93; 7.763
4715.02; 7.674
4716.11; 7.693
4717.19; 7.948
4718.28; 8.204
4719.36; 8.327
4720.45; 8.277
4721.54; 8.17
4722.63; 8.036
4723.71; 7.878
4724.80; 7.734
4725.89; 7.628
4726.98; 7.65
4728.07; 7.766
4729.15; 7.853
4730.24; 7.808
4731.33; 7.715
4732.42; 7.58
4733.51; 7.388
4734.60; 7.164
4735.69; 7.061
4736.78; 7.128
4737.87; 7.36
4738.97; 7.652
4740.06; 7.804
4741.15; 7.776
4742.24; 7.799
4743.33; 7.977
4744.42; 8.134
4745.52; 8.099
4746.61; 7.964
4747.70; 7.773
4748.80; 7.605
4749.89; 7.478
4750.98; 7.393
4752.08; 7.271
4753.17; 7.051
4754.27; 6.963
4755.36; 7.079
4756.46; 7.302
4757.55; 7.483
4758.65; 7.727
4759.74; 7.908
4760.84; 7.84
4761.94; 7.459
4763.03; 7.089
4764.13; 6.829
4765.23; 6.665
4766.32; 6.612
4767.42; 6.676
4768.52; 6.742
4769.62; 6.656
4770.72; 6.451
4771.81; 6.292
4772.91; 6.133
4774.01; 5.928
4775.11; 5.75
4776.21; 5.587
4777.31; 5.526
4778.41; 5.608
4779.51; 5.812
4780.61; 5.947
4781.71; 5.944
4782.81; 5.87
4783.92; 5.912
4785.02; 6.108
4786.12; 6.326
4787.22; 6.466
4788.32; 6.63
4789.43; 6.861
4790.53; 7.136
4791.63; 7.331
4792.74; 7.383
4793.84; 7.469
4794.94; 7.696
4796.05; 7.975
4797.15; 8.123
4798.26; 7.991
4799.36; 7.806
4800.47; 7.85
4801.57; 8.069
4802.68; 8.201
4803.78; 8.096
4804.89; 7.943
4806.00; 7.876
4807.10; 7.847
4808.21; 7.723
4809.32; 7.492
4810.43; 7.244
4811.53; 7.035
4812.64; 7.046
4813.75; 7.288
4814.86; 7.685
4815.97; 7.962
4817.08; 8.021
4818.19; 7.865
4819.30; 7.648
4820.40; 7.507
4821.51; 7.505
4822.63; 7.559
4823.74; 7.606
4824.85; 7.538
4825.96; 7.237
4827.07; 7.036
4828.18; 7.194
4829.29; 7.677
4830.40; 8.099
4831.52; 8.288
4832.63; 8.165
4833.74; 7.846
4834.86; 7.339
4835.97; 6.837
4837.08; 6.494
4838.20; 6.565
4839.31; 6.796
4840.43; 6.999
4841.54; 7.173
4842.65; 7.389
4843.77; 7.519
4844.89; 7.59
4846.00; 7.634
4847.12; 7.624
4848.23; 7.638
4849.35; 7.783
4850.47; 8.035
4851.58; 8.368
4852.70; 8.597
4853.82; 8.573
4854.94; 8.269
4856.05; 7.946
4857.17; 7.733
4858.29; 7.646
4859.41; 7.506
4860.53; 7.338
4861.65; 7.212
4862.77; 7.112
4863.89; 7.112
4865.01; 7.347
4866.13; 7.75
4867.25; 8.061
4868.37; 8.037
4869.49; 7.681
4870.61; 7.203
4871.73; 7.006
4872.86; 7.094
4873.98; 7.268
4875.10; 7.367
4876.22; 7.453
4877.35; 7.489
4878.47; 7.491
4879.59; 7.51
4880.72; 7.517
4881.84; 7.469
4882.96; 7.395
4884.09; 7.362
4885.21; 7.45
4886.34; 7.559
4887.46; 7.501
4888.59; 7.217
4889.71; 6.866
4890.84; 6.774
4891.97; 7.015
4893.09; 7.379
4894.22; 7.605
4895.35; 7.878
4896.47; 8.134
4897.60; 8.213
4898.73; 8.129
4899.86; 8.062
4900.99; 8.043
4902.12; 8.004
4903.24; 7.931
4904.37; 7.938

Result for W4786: 2.1 angstroms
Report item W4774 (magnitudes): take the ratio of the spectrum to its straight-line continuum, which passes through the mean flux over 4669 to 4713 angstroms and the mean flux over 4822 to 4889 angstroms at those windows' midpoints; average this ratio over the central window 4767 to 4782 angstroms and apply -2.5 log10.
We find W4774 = 0.25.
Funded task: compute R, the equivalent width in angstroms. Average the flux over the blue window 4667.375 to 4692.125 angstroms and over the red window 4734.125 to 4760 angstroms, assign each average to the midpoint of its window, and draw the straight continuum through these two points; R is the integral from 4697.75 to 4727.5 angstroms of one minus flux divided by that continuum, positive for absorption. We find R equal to 0.59 angstroms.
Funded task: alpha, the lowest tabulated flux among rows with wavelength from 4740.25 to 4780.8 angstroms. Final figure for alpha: 5.526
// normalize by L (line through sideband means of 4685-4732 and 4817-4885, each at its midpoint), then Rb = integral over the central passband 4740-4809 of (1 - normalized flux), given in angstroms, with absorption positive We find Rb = 4.52 angstroms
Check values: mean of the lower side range 7.69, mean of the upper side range 7.54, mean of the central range 7.12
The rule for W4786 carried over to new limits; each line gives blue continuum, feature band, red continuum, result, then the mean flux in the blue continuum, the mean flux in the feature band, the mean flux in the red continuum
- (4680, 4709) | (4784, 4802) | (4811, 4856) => 0.7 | 7.55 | 7.29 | 7.58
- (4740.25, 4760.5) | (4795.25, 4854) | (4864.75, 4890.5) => -1.0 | 7.61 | 7.63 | 7.43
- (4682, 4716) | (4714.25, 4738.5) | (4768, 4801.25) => -1.5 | 7.57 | 7.73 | 6.66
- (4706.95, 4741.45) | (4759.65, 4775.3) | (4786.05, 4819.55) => 1.8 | 7.65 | 6.72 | 7.57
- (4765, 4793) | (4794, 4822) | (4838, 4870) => -3.8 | 6.31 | 7.74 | 7.63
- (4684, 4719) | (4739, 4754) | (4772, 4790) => -2.2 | 7.61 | 7.69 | 6.03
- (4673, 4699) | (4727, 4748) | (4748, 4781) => -1.4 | 7.96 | 7.67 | 6.77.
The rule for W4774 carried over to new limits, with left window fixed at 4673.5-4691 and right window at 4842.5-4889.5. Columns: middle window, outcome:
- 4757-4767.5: 0.08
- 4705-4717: 0.06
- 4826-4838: 0.03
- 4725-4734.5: 0.03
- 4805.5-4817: 0.02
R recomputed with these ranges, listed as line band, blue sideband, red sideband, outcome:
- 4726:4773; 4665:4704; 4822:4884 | 1.9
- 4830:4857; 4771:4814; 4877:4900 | -1.5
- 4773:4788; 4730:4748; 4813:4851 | 3.3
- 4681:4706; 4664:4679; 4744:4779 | 0.3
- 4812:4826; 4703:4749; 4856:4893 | -0.2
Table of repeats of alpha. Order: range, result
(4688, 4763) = 6.868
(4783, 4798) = 5.912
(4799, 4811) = 7.244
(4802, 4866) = 6.494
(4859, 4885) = 7.006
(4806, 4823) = 7.035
